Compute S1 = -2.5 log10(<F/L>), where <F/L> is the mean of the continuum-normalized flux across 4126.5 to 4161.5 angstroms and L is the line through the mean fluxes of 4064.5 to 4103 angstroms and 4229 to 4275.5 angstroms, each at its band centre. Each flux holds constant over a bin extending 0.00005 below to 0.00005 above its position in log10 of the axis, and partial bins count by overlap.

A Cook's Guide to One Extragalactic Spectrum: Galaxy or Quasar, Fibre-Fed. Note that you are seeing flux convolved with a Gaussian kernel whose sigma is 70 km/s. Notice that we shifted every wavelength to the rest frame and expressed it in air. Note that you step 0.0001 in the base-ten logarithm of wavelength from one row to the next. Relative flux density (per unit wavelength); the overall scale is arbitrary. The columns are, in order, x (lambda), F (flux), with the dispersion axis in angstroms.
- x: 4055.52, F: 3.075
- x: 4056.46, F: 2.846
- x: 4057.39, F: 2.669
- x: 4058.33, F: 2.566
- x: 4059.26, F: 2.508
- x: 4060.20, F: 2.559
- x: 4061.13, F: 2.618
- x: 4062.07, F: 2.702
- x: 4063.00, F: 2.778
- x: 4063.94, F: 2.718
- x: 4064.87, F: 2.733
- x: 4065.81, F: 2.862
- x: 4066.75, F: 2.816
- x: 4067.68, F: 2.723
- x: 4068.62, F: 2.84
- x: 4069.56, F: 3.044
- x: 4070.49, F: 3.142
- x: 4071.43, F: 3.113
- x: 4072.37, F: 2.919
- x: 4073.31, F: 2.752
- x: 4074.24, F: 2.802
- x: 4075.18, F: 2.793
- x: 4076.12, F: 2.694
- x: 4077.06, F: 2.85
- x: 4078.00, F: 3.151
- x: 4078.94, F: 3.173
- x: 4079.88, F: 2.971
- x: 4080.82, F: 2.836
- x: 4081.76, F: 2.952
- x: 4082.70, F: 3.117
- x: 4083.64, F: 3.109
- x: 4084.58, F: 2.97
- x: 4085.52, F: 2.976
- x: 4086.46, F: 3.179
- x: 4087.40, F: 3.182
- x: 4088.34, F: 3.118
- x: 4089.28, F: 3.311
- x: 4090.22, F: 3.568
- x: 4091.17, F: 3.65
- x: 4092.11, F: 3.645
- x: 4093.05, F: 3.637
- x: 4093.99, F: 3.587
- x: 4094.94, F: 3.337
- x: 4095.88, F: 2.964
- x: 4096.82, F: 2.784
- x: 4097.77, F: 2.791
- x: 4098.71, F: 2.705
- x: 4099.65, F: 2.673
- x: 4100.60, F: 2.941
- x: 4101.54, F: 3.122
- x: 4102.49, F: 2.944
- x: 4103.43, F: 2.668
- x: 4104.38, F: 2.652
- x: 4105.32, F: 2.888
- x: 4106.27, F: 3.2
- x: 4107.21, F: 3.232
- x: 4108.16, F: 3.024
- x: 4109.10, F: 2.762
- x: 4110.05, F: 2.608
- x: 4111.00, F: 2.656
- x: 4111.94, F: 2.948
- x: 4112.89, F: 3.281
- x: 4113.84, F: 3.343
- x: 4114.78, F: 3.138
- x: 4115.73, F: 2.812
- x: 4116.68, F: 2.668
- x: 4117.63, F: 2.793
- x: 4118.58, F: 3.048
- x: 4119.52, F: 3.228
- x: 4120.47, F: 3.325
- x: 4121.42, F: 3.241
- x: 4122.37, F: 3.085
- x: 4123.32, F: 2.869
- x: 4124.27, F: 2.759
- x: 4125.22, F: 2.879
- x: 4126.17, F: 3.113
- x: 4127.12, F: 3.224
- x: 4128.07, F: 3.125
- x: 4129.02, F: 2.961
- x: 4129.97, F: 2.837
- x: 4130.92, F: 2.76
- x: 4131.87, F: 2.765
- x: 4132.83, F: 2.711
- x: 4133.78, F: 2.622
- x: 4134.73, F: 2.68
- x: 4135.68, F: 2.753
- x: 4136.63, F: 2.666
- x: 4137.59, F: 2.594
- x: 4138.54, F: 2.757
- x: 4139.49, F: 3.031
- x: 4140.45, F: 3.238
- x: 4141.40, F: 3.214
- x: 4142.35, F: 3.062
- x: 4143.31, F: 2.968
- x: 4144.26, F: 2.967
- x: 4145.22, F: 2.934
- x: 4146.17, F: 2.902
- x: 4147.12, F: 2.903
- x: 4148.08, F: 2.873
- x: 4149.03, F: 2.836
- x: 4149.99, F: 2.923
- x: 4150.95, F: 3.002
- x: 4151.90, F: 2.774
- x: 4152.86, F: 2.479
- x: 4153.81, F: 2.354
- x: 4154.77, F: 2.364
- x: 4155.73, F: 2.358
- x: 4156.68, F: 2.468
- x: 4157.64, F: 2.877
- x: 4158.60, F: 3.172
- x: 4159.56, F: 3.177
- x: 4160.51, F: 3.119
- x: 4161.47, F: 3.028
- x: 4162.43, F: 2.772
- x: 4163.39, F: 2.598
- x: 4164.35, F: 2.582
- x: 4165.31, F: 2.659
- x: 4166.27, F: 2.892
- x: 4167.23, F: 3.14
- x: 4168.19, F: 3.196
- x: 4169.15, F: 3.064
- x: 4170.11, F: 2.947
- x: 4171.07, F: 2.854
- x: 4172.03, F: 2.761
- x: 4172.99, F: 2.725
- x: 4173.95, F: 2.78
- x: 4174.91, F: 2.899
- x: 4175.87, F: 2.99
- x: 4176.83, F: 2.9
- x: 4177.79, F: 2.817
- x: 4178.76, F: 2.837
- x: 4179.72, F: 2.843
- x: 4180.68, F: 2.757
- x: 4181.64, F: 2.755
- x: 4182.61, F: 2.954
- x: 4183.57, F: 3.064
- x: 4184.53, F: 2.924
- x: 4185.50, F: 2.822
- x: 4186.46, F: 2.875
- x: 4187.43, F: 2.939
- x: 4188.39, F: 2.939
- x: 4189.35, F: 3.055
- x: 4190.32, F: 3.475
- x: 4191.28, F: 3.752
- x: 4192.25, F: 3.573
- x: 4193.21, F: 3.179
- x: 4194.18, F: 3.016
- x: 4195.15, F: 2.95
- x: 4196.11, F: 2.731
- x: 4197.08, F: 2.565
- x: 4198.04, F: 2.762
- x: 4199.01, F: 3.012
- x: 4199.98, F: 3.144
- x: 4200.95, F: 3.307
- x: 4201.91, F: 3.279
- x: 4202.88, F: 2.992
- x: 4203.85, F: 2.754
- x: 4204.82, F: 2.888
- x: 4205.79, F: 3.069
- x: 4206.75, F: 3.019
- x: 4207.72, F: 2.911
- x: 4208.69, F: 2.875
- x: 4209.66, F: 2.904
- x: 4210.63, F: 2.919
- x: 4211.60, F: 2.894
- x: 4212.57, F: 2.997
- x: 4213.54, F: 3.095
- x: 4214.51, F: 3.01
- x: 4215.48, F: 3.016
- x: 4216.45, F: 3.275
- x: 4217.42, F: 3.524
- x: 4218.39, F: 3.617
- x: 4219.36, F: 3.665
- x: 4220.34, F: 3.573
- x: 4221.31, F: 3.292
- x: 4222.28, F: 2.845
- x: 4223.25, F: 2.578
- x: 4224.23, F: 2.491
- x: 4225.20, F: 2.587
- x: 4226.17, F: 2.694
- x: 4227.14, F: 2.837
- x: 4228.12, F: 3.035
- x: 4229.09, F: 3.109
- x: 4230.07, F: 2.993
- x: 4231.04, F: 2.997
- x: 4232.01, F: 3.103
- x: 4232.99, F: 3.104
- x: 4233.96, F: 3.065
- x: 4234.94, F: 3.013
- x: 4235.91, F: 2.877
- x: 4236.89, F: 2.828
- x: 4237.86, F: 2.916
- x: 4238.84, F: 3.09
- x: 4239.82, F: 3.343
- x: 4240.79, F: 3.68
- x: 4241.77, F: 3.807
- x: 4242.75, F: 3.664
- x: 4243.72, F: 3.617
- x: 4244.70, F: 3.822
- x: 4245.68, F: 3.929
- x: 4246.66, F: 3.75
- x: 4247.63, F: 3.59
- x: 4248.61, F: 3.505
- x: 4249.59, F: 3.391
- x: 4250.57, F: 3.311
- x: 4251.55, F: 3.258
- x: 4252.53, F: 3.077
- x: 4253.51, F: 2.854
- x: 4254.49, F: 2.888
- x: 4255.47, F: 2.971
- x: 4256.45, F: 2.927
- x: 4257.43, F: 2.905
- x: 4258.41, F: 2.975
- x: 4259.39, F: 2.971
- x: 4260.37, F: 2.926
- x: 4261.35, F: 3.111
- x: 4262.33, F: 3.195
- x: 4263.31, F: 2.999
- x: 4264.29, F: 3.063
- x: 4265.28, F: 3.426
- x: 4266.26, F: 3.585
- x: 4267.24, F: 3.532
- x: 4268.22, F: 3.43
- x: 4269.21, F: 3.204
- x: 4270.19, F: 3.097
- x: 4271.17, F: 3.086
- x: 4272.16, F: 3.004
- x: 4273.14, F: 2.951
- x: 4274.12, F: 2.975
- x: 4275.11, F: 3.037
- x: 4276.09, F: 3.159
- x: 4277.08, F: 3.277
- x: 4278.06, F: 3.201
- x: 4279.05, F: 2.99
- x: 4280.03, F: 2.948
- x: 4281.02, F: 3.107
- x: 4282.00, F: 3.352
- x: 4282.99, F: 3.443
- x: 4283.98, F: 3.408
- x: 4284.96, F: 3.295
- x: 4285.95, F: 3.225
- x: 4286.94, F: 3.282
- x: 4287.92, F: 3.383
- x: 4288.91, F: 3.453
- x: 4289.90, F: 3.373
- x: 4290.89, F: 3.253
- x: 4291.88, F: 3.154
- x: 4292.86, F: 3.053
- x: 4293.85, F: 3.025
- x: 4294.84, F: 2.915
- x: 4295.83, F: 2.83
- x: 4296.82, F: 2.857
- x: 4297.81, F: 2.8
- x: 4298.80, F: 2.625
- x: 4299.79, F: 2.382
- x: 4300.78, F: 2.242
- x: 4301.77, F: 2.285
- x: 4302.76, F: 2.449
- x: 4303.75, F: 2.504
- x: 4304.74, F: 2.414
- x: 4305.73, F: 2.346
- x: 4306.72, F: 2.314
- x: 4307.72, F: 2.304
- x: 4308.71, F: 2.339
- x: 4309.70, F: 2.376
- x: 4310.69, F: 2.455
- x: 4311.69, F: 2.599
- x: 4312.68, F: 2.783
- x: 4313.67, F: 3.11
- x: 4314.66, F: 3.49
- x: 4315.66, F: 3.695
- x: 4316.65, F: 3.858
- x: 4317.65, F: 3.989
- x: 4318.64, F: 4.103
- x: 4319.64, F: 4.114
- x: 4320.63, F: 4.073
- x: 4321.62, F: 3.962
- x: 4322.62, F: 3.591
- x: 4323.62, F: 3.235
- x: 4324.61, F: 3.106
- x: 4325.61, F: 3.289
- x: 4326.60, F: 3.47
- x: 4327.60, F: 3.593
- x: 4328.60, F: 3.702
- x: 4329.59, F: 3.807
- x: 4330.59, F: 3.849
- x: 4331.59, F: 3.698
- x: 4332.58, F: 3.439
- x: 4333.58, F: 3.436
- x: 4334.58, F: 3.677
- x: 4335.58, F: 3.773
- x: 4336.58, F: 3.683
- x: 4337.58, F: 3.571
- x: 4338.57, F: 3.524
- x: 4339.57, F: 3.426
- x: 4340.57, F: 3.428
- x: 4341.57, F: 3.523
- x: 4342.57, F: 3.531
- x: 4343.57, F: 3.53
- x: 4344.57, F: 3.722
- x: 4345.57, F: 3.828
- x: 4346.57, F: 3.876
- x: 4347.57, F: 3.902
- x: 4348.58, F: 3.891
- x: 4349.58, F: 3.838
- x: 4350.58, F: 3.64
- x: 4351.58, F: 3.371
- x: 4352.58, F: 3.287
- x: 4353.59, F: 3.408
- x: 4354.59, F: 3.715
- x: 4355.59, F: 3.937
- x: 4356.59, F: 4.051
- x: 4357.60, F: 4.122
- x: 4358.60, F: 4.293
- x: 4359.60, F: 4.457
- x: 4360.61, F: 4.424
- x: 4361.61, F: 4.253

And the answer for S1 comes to 0.09 mag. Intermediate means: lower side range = 3.04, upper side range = 3.21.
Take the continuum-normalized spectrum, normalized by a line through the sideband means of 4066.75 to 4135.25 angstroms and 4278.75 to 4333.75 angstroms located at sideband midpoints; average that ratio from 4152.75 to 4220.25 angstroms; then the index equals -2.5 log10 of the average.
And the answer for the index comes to 0.04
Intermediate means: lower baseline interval 3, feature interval 2.96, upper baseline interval 3.15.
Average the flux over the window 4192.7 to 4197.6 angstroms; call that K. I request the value 2.9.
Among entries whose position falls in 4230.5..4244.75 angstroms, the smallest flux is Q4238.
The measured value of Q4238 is 2.828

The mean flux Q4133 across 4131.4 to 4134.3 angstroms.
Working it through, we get 2.69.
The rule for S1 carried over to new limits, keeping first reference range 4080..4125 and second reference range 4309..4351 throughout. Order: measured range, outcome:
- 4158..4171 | 0.085 mag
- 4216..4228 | 0.078 mag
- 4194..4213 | 0.112 mag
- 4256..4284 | 0.090 mag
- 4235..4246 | -0.013 mag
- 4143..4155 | 0.128 mag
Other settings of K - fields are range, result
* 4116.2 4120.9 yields 3.01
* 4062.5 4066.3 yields 2.77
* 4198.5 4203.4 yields 3.14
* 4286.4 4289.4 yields 3.37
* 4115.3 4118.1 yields 2.75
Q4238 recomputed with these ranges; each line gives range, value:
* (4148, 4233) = 2.354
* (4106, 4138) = 2.594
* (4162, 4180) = 2.582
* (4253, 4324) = 2.242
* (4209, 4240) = 2.491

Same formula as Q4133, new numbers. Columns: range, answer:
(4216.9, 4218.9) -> 3.57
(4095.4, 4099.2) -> 2.82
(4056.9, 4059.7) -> 2.59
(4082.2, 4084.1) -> 3.11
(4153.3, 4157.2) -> 2.39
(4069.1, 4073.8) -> 3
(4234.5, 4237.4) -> 2.91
